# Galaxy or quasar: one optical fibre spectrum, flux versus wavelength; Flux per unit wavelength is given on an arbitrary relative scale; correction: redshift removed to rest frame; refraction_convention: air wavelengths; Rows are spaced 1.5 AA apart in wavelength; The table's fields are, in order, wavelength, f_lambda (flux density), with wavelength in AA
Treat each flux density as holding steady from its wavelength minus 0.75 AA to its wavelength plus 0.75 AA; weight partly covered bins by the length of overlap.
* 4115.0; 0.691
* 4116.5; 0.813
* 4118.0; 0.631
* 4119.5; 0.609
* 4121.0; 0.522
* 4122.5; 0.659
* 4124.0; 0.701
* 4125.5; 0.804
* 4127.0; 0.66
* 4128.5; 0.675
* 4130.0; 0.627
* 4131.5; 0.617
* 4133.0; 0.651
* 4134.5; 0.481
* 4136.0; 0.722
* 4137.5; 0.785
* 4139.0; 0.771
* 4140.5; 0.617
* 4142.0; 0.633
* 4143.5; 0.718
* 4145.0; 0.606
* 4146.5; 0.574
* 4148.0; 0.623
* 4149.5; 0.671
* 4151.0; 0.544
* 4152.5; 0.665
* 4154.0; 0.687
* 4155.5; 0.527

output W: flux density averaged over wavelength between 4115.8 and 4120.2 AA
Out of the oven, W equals 0.684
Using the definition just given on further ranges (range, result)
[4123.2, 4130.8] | 0.693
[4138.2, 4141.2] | 0.697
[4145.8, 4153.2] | 0.615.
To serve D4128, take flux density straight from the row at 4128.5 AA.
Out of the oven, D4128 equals 0.675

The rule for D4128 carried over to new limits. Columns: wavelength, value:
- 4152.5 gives 0.665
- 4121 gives 0.522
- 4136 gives 0.722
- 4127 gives 0.66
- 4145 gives 0.606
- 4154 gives 0.687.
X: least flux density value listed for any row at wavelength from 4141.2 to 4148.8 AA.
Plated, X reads 0.574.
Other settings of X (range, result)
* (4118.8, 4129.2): 0.522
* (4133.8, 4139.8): 0.481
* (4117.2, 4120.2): 0.609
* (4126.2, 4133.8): 0.617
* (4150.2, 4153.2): 0.544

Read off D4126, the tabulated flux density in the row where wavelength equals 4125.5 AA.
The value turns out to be 0.804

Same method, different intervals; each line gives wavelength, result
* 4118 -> 0.631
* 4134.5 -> 0.481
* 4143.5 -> 0.718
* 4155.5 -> 0.527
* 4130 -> 0.627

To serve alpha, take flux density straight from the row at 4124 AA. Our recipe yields 0.701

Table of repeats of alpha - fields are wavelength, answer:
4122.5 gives 0.659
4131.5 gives 0.617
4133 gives 0.651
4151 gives 0.544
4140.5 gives 0.617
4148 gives 0.623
